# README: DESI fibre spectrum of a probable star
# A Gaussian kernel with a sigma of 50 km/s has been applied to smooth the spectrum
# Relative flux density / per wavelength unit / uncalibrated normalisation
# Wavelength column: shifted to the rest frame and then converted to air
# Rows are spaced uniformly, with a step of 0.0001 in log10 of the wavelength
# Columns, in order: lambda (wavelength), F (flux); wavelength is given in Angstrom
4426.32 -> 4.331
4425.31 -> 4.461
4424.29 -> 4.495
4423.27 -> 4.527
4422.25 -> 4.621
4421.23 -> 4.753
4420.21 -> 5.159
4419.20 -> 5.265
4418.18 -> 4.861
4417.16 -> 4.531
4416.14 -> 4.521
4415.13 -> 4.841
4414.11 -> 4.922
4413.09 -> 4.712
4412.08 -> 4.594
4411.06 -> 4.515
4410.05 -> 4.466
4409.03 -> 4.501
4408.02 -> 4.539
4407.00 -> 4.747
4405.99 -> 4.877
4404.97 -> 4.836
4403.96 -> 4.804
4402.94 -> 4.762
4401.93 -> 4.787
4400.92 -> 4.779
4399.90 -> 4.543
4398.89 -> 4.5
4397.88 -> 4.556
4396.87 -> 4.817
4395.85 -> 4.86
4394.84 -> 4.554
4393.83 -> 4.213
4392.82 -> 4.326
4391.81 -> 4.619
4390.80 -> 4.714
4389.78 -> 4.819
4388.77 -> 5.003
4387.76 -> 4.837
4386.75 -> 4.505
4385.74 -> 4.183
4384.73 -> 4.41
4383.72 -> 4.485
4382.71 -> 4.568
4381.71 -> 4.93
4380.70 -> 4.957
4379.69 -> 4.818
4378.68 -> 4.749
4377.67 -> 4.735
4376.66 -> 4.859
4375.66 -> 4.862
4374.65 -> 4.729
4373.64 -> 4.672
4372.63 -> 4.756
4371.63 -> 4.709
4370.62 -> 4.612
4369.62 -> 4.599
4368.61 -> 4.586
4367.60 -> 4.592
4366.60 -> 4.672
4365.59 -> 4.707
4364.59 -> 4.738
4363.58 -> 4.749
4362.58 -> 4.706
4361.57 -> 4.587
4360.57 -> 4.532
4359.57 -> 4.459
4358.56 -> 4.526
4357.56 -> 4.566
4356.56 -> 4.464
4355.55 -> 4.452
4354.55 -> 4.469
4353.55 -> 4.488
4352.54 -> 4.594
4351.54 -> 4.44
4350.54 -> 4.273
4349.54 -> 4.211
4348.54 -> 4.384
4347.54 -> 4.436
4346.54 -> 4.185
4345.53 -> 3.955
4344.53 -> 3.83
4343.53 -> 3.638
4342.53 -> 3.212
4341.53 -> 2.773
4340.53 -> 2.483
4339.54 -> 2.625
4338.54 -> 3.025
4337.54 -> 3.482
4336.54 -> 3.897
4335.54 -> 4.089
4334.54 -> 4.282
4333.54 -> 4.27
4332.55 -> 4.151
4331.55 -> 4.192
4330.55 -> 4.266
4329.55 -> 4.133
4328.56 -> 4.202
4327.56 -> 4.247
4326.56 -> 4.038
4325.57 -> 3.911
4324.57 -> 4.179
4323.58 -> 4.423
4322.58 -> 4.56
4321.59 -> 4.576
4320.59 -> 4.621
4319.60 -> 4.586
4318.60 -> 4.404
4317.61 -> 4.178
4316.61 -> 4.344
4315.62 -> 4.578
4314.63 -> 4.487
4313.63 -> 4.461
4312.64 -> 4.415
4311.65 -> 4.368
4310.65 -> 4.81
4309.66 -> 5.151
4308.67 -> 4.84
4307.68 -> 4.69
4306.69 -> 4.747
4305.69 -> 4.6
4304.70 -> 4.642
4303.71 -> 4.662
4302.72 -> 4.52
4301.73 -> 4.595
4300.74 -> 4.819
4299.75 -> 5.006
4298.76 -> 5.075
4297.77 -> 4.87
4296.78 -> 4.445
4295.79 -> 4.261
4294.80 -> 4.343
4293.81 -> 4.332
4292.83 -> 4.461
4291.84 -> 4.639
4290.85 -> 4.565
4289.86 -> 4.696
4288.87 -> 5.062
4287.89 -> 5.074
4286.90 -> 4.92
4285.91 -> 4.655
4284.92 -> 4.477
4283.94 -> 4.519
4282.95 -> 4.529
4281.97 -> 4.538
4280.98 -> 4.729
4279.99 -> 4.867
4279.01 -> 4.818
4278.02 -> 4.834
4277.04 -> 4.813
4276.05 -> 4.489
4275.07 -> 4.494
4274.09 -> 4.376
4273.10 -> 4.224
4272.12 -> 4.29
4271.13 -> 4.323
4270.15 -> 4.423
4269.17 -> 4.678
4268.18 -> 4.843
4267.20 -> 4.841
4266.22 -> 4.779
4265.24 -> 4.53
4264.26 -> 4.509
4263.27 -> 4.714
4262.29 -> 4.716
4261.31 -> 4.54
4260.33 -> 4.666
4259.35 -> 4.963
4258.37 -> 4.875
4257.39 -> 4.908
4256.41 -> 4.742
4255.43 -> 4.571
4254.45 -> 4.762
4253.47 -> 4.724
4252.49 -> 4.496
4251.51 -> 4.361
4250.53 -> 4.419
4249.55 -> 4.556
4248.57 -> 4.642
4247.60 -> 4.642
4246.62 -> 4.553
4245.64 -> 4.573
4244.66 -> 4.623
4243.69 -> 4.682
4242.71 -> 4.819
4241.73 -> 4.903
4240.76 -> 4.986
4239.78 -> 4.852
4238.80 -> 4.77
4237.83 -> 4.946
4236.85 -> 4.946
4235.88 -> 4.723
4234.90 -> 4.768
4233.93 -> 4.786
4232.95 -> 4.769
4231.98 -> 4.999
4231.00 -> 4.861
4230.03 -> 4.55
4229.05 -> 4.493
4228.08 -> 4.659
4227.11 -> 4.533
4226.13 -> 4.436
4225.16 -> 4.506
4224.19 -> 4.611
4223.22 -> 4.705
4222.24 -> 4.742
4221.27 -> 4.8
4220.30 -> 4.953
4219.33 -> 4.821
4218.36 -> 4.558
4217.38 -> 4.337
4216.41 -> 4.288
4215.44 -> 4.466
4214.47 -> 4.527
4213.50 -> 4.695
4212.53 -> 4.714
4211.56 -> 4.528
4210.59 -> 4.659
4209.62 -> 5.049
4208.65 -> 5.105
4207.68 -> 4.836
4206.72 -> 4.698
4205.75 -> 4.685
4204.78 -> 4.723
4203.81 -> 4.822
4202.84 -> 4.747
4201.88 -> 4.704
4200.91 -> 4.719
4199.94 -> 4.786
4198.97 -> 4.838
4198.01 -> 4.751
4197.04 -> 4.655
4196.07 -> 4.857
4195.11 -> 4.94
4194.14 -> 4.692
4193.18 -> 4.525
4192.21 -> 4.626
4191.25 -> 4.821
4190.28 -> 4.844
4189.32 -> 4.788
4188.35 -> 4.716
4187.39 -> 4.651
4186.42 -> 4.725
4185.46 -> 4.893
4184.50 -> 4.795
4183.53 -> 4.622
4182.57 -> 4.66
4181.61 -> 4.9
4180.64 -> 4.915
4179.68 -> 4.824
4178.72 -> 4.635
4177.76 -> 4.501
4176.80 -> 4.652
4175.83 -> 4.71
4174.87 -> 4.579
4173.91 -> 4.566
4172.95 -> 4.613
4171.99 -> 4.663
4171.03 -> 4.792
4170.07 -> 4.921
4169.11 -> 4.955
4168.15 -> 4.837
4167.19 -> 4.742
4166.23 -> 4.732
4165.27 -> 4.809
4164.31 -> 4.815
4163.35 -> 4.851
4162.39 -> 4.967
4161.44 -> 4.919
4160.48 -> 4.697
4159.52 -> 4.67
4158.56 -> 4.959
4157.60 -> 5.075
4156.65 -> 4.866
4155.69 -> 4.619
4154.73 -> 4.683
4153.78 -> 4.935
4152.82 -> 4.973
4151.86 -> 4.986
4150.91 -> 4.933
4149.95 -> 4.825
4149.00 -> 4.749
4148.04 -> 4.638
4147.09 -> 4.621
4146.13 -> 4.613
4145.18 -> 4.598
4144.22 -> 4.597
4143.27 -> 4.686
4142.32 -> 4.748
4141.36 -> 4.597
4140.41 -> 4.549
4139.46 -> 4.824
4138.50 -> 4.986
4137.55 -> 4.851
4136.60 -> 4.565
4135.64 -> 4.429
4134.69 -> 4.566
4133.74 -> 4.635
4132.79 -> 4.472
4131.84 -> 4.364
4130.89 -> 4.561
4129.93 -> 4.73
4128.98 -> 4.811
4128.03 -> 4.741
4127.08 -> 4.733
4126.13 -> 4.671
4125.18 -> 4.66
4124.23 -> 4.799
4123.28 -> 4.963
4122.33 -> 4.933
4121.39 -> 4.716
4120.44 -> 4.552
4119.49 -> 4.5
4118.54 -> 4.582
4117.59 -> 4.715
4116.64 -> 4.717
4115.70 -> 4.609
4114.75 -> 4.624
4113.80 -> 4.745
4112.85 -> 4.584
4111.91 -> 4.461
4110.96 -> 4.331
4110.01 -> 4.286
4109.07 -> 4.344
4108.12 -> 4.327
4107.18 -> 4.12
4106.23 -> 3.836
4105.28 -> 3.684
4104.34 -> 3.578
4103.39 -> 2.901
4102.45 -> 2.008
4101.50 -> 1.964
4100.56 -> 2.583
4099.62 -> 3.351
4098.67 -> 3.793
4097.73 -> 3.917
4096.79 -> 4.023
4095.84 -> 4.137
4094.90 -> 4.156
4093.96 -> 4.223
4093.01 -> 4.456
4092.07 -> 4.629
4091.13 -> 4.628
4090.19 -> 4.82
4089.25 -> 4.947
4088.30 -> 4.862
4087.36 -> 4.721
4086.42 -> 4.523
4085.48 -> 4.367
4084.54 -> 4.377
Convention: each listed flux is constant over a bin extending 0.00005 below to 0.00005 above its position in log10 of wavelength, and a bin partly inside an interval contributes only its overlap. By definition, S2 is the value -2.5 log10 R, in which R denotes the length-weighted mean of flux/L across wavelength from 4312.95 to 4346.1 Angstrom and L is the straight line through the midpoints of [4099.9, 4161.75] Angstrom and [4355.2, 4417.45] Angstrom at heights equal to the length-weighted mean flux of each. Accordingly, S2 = 0.154 mag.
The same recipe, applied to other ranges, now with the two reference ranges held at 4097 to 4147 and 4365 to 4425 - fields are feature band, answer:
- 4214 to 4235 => -0.04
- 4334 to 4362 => 0.15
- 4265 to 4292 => -0.03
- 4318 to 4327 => 0.05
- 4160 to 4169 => -0.10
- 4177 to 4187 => -0.08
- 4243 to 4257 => -0.02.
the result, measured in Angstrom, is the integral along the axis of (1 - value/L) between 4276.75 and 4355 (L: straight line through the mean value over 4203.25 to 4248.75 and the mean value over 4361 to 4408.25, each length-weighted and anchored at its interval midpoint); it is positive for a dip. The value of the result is 5.5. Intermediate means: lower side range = 4.71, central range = 4.36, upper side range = 4.68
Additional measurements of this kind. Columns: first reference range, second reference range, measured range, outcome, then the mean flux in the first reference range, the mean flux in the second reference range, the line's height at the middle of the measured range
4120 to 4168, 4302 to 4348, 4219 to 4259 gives -2.4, 4.74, 4.18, 4.45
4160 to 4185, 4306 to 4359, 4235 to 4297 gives -3.1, 4.76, 4.2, 4.43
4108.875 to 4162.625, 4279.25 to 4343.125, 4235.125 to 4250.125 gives -0.8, 4.7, 4.37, 4.5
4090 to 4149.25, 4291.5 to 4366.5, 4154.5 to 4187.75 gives -3.2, 4.36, 4.33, 4.35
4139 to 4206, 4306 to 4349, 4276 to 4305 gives -2.6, 4.76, 4.14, 4.29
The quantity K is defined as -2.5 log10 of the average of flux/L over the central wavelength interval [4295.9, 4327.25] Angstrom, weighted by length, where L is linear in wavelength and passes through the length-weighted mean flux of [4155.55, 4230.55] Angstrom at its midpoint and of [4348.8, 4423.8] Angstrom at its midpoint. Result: 0.03 mag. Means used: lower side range 4.73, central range 4.56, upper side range 4.65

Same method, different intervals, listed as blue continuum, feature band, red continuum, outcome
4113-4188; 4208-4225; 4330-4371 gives -0.031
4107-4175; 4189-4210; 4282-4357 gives -0.047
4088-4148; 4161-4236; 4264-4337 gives -0.068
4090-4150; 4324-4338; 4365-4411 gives 0.126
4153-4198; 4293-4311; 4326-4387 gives -0.057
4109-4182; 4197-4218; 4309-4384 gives -0.023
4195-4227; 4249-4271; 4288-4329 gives -0.008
